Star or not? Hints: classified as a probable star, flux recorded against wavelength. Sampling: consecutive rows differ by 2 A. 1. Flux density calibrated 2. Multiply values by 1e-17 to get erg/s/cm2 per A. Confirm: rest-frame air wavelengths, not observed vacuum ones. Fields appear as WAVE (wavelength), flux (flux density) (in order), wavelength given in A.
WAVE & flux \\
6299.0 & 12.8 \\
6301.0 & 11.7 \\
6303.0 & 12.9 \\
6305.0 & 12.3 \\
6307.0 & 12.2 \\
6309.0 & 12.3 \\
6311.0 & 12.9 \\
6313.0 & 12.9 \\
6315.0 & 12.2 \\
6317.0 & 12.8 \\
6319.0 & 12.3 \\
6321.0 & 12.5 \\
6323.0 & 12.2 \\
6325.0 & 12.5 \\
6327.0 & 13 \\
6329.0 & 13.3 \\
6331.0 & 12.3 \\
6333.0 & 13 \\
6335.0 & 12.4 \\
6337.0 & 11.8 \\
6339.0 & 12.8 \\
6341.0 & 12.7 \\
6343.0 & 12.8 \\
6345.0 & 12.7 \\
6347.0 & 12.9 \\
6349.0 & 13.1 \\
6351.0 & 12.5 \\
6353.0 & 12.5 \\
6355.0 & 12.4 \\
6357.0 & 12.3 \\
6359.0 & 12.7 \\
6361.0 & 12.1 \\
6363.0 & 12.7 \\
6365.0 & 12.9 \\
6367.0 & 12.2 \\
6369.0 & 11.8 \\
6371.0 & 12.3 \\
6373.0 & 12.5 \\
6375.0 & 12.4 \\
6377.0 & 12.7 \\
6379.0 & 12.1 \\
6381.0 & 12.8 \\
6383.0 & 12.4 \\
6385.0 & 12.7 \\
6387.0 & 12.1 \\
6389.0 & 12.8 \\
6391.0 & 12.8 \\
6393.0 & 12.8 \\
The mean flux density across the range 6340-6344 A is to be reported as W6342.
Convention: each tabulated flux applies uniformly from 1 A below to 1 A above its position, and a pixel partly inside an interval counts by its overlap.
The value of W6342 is 12.8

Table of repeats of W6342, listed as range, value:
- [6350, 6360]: 12.5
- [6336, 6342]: 12.4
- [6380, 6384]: 12.6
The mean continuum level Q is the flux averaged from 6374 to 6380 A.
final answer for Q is 12.4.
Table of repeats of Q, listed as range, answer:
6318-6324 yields 12.3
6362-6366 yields 12.8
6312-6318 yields 12.6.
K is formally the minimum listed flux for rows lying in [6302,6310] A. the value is 12.2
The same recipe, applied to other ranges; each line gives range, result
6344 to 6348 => 12.7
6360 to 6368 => 12.1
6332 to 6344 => 11.8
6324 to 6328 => 12.5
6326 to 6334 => 12.3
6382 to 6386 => 12.4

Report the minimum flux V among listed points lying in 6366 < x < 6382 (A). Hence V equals 11.8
